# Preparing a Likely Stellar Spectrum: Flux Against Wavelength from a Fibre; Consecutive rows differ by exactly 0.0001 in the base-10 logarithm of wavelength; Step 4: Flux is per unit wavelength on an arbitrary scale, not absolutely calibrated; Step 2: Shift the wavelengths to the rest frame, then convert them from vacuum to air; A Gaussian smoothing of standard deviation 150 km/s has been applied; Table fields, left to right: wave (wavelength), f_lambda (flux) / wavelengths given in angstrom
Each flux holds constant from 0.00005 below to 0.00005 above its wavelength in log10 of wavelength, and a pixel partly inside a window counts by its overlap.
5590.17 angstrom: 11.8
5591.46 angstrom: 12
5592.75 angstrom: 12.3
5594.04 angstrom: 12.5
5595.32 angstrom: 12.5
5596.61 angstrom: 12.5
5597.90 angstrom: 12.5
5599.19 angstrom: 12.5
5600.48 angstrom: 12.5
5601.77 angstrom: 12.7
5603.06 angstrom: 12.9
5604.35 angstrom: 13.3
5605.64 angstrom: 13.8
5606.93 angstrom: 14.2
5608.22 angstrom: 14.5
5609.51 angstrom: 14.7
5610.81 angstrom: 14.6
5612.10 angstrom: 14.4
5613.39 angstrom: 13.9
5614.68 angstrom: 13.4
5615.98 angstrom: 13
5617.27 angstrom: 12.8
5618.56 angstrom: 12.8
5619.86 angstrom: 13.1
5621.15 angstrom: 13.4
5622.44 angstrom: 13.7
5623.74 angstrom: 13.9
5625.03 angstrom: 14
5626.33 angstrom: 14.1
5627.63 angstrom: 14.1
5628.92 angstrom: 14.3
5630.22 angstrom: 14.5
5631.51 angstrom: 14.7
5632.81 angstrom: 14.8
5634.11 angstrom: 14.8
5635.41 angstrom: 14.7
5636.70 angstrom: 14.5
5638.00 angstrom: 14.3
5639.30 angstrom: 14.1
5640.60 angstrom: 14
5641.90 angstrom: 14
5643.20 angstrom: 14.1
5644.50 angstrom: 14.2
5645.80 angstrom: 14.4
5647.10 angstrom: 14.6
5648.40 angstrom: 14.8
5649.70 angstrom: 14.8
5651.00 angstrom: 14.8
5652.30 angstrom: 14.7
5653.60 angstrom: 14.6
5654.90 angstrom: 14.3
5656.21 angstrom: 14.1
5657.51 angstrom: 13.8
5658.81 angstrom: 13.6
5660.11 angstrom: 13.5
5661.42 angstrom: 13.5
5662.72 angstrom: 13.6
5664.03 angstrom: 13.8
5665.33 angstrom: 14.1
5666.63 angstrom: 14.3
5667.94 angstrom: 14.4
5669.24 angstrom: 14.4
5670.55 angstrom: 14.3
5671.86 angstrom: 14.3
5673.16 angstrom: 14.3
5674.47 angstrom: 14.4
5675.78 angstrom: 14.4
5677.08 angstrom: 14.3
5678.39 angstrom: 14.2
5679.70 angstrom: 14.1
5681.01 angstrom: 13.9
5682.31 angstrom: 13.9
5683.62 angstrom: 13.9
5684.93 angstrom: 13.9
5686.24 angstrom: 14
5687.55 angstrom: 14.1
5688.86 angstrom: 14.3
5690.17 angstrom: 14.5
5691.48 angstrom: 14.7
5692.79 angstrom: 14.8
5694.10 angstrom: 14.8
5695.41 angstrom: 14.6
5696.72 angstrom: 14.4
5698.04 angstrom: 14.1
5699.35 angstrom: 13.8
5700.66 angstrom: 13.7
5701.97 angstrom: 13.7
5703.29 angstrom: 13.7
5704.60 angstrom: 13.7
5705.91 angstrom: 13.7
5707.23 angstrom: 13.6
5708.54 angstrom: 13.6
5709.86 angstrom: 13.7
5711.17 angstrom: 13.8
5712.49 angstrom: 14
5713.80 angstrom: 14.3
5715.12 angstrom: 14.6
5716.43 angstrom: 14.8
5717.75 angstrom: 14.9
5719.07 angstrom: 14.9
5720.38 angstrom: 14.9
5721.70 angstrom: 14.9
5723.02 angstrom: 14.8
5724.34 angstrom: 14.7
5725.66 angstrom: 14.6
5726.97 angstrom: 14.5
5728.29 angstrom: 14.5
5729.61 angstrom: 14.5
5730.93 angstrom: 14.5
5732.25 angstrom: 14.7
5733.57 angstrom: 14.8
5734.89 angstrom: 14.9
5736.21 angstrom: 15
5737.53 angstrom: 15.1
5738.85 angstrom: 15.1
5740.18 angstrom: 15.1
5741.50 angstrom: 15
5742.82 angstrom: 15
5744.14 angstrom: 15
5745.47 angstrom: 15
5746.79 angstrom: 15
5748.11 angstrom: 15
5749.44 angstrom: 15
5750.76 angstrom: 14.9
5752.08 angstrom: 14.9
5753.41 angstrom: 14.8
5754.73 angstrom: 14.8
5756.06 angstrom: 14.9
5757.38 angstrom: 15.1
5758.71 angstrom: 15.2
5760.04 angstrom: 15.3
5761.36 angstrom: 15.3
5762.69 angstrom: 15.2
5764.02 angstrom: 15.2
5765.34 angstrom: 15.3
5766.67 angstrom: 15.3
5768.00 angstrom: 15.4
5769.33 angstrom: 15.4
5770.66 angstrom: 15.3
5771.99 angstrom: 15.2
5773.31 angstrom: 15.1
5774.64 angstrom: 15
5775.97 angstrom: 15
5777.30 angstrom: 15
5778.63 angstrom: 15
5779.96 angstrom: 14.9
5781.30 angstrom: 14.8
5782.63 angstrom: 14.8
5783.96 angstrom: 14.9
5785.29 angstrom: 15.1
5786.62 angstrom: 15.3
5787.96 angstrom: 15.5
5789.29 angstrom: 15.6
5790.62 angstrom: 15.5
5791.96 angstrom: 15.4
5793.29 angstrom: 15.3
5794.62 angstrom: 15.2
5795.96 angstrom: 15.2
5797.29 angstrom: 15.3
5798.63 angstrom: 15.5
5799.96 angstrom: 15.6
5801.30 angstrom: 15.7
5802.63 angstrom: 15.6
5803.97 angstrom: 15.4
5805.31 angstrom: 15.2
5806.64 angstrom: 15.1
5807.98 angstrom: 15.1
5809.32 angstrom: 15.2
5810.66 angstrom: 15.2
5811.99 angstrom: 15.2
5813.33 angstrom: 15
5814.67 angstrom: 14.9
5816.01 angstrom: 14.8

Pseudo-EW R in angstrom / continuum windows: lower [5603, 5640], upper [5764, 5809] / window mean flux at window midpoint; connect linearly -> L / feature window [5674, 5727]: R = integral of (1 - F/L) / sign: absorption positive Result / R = 1.3 angstrom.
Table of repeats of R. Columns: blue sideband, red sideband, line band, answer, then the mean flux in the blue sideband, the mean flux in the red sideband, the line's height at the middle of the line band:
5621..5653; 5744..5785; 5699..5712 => 0.9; 14.3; 15.1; 14.7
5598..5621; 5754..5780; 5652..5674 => -0.1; 13.5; 15.2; 14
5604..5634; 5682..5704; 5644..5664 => -0.2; 13.9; 14.2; 14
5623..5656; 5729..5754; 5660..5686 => 0.9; 14.4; 14.9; 14.6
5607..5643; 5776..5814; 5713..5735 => 0.1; 14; 15.2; 14.7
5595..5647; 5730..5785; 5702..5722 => 0.6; 13.8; 15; 14.6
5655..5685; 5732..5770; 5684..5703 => 0.2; 14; 15.1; 14.3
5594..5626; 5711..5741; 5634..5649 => -0.7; 13.4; 14.7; 13.7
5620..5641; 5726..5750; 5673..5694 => 0.4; 14.2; 14.9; 14.5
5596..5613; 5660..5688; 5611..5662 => -1.2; 13.5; 14.1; 13.8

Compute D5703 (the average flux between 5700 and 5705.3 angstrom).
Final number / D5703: 13.7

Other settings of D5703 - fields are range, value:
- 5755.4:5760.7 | 15.1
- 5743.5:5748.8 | 15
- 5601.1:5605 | 13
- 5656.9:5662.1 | 13.6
